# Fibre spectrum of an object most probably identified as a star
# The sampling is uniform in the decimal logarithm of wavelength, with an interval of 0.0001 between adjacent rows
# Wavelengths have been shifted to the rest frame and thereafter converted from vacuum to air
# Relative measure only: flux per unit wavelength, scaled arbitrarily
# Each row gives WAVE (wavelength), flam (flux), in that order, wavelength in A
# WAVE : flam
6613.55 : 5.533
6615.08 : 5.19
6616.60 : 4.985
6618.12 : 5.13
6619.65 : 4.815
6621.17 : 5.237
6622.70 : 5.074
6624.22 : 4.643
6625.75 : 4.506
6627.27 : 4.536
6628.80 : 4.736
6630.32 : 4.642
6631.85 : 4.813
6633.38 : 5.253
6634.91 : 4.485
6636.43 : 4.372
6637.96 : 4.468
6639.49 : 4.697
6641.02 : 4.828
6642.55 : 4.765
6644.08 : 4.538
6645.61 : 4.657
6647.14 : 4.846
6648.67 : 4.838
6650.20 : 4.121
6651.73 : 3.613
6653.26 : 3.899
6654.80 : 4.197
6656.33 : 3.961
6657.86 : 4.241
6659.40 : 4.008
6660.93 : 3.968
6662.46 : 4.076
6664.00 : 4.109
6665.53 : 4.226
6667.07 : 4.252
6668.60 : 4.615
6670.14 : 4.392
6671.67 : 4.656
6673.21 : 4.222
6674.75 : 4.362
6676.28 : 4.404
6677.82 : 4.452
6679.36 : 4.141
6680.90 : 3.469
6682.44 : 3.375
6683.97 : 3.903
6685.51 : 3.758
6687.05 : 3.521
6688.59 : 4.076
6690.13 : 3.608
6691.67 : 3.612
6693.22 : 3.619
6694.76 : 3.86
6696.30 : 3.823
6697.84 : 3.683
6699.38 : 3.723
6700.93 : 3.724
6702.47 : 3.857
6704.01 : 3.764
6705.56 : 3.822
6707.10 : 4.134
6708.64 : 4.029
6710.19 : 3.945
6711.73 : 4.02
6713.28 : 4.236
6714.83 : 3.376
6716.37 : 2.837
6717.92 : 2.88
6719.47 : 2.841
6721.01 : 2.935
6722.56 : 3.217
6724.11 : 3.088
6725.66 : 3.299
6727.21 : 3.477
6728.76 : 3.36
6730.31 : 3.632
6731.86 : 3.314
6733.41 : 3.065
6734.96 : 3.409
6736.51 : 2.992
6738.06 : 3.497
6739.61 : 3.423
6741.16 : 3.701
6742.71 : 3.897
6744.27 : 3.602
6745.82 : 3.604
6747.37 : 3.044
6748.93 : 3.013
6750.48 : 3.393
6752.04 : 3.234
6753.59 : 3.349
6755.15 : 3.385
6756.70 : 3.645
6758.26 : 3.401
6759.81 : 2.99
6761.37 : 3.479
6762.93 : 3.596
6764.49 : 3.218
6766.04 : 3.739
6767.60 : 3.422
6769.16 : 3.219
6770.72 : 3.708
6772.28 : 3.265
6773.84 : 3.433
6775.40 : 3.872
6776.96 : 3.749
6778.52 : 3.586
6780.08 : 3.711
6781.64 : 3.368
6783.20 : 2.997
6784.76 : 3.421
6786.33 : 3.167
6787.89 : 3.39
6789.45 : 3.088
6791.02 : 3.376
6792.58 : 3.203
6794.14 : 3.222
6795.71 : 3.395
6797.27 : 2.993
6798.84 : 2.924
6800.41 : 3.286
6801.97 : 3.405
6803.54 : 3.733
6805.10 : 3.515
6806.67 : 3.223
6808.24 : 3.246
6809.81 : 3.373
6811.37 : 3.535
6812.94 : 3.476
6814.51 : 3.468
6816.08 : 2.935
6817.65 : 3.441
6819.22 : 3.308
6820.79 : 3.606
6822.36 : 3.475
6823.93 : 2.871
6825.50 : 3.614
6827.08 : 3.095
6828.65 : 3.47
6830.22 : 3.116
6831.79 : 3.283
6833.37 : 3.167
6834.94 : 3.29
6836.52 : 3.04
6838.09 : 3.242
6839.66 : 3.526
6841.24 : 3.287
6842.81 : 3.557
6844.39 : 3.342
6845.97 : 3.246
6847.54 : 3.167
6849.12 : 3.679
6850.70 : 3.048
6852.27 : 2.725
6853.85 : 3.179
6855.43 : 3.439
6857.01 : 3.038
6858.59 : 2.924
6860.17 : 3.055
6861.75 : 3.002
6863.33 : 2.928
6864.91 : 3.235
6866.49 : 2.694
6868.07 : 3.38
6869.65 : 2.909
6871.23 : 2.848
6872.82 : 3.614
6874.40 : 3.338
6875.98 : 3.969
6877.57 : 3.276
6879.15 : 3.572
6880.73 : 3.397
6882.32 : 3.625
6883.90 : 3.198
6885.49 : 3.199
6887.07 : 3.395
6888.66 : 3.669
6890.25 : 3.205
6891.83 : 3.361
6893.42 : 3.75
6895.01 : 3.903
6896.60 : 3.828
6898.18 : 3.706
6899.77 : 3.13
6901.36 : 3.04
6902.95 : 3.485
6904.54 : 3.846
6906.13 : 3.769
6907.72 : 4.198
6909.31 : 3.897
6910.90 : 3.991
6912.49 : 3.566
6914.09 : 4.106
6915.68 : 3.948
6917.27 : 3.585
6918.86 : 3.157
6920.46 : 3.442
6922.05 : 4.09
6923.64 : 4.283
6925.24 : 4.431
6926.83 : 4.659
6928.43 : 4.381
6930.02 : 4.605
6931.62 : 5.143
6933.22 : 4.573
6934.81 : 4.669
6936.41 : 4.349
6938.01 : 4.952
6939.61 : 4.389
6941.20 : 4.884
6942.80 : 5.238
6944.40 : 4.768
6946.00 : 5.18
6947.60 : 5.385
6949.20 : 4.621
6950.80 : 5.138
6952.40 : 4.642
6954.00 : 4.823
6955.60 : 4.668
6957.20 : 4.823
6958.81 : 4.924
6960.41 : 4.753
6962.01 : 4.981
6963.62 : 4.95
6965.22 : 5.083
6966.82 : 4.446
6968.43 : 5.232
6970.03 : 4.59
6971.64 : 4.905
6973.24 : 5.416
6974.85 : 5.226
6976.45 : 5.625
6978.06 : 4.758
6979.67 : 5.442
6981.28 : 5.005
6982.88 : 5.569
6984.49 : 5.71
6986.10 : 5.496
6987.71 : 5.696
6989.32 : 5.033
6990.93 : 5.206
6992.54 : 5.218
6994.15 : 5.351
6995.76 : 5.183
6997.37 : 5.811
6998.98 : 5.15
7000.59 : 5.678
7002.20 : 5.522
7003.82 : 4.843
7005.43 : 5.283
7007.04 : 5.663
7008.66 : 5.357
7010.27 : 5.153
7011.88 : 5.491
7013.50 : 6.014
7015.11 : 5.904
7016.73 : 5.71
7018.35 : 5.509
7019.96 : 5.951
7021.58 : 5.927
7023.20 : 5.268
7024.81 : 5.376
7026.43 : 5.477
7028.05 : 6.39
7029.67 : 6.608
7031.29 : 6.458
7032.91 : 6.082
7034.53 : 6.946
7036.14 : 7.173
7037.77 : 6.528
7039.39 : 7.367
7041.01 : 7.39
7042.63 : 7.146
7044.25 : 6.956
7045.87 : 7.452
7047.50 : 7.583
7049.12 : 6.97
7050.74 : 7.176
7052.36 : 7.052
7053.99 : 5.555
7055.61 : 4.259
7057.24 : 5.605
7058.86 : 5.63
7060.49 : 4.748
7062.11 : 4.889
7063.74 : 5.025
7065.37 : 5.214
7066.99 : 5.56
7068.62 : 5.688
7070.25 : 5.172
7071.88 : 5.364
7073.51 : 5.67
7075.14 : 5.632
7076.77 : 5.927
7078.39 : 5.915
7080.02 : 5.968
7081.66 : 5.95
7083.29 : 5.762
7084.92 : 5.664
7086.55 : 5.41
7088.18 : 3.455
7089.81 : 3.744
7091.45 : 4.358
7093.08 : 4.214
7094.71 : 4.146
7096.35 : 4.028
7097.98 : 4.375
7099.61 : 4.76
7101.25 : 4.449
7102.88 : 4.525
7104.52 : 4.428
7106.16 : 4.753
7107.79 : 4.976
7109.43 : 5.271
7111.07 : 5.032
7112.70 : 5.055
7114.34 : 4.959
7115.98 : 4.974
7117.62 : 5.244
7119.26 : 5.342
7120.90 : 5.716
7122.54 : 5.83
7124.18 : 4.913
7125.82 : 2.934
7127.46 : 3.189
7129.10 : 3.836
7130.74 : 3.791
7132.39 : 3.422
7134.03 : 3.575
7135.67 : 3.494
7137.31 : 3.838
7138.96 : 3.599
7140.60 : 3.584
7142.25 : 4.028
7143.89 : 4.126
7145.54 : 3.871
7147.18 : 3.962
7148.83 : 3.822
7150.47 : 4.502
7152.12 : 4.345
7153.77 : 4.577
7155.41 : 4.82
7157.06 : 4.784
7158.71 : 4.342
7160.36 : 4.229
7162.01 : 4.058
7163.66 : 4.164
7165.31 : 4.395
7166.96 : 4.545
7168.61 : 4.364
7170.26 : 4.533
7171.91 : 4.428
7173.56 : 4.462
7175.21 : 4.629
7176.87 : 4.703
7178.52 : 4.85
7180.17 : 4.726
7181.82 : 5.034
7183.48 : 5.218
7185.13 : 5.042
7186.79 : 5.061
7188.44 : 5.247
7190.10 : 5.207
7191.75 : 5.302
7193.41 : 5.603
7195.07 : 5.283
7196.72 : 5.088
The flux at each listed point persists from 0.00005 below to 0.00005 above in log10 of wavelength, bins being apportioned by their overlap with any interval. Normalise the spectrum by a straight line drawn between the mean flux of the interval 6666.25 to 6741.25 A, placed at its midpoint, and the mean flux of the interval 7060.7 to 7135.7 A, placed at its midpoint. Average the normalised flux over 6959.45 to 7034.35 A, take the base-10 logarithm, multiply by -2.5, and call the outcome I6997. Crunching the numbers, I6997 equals -0.195 mag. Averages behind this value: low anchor 3.7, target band 5.44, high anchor 4.83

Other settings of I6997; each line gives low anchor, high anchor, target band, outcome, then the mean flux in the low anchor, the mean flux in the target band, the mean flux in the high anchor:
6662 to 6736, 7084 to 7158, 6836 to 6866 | 0.24 mag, 3.75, 3.19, 4.4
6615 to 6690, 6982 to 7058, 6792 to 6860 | 0.49 mag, 4.4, 3.28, 5.96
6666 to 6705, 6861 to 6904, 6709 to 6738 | 0.15 mag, 3.96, 3.34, 3.36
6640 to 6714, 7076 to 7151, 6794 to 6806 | 0.26 mag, 4.08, 3.31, 4.54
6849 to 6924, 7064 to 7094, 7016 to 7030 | -0.22 mag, 3.44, 5.77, 5.25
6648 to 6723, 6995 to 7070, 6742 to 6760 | 0.25 mag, 3.89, 3.39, 5.95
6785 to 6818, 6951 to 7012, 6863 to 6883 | 0.22 mag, 3.3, 3.3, 5.17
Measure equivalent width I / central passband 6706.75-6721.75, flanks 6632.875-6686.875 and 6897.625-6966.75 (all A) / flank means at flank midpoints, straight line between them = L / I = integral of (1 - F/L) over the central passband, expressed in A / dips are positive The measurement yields 2.8 A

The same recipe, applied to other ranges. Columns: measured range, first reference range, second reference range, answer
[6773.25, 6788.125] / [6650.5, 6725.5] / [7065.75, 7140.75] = 2.1 A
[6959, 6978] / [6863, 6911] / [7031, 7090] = -1.5 A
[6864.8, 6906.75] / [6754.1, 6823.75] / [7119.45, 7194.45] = 2.7 A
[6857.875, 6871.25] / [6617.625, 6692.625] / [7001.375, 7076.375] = 5.7 A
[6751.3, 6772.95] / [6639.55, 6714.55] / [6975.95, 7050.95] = 5.4 A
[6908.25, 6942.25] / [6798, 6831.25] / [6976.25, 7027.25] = 2.5 A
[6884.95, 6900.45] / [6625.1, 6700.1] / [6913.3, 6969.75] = 3.5 A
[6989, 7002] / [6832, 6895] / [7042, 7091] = -1.3 A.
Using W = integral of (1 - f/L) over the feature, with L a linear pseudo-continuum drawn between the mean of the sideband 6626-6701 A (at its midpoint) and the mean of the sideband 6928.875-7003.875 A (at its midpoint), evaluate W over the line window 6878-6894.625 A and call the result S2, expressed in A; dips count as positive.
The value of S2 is 4.78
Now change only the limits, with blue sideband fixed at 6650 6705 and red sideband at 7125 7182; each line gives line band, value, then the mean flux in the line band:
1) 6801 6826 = 4.0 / 3.39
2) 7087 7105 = -0.5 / 4.25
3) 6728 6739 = 1.9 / 3.33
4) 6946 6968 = -4.3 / 4.88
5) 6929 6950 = -3.9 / 4.82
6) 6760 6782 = 2.7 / 3.51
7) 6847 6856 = 1.9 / 3.2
